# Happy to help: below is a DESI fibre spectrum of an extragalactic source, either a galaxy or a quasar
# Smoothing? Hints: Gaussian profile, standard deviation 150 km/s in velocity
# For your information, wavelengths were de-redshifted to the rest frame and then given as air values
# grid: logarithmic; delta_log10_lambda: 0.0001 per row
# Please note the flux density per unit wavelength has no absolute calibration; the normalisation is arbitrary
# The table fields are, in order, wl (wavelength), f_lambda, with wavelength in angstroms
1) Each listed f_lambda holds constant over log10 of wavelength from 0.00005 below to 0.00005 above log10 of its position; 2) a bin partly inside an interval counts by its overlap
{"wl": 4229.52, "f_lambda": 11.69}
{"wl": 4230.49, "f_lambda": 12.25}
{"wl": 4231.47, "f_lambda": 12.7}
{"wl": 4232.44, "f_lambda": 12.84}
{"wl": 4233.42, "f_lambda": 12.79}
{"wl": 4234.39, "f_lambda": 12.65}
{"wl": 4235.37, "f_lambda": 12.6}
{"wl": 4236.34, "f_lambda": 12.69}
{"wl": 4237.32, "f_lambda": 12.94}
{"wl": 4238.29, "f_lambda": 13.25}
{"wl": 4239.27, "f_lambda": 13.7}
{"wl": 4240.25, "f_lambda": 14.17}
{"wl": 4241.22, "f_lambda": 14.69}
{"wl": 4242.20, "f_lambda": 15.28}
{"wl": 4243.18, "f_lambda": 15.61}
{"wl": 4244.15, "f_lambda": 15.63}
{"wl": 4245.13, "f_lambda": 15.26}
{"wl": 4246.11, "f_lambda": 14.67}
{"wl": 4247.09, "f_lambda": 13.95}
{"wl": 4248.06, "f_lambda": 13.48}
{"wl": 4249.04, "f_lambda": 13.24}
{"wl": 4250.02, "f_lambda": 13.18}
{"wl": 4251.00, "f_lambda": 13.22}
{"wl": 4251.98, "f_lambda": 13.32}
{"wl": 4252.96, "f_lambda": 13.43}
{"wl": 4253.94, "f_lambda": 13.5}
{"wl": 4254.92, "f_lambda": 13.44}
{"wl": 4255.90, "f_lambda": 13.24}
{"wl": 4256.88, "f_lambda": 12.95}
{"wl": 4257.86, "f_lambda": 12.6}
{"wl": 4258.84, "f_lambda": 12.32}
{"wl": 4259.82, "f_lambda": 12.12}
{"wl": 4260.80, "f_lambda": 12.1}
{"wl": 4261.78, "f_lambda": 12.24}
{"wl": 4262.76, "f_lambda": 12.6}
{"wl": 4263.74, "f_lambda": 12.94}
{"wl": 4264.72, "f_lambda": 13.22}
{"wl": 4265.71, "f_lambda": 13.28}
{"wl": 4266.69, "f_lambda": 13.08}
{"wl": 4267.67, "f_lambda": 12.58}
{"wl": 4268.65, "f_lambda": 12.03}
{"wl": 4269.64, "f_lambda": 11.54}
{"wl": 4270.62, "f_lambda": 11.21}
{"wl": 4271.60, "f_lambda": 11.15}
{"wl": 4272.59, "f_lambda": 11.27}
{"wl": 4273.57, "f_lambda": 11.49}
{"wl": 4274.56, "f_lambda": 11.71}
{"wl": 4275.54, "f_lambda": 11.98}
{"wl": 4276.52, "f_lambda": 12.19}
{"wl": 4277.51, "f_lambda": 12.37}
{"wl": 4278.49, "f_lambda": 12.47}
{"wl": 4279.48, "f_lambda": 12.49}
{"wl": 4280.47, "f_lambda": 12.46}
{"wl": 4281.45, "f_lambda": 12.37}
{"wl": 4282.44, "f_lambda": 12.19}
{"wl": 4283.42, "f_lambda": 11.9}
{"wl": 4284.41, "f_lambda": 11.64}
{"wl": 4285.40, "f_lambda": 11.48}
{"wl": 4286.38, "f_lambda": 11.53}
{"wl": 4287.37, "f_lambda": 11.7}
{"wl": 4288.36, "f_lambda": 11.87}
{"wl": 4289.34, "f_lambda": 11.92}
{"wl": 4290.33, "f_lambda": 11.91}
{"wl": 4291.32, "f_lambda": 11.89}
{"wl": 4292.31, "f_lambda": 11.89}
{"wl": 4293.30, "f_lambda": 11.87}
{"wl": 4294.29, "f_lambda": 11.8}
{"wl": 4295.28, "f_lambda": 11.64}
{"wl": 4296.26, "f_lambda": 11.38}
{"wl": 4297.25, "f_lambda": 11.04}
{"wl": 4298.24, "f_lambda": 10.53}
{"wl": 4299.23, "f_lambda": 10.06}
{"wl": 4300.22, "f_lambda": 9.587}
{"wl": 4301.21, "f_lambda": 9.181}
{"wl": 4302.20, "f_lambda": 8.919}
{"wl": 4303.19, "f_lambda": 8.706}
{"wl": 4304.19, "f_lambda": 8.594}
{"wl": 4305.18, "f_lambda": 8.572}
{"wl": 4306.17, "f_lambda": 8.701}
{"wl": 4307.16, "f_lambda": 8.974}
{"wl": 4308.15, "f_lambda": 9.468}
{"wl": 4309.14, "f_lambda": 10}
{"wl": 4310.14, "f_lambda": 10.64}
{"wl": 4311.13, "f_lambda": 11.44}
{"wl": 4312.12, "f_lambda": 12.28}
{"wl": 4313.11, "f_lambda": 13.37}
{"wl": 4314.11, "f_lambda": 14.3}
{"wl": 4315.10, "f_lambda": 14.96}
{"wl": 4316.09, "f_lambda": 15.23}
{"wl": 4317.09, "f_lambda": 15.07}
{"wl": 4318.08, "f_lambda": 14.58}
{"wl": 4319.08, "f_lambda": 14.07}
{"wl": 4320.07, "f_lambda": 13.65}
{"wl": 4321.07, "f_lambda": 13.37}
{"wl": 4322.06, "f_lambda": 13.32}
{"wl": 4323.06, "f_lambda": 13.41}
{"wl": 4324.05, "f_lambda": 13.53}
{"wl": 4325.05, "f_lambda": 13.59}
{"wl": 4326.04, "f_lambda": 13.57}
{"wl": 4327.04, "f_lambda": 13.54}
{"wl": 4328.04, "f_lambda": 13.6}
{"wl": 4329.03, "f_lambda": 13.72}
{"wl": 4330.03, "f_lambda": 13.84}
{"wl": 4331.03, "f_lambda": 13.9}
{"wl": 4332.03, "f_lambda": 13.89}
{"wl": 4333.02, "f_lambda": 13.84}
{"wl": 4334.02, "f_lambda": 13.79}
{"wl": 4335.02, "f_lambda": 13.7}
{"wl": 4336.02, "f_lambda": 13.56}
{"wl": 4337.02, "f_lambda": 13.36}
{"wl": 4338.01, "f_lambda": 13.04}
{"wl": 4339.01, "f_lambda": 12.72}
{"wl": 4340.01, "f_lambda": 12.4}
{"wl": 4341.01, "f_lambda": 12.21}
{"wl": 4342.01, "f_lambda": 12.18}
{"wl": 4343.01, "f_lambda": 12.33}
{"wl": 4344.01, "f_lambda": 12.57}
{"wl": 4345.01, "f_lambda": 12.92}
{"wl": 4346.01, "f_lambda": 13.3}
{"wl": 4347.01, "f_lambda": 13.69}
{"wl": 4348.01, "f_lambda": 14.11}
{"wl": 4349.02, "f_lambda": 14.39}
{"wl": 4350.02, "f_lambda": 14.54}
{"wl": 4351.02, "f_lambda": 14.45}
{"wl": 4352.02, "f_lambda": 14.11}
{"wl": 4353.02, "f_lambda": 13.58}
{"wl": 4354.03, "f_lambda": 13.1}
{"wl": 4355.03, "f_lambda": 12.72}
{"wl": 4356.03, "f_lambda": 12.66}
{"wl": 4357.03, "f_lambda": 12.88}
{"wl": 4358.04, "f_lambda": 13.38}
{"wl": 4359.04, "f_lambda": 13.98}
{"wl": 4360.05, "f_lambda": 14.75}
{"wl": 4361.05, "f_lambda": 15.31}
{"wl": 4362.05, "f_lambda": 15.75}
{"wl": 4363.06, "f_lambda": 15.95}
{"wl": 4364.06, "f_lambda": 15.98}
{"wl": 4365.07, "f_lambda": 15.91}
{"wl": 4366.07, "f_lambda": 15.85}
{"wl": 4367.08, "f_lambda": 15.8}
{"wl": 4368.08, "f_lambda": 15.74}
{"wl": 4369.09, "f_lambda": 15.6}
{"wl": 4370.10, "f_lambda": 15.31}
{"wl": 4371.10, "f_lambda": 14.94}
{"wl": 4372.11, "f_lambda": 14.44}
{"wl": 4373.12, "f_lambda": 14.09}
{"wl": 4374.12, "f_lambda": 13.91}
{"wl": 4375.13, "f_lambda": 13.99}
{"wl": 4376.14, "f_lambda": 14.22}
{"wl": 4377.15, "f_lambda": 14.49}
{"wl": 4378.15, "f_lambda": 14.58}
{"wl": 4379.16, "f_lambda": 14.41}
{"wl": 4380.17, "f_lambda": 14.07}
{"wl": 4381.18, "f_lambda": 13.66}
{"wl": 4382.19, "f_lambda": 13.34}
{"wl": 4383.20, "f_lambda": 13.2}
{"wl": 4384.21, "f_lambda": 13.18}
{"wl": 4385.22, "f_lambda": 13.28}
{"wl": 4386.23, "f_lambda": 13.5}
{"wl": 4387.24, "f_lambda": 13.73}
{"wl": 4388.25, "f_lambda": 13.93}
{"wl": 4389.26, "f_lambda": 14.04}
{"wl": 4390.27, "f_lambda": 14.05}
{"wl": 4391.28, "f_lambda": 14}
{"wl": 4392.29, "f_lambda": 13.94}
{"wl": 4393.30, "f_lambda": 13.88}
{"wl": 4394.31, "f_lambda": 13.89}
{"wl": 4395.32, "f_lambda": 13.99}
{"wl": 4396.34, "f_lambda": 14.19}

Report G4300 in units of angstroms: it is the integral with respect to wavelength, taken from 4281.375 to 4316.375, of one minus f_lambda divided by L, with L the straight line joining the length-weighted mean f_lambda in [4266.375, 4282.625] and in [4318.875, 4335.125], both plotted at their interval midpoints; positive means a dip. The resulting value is 4.4 angstroms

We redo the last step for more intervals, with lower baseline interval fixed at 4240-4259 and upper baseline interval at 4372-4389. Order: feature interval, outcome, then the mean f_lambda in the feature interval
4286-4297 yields 1.7 angstroms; 11.8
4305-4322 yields 1.8 angstroms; 12.4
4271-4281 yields 1.4 angstroms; 12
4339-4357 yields 0.8 angstroms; 13.2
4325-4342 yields 0.6 angstroms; 13.4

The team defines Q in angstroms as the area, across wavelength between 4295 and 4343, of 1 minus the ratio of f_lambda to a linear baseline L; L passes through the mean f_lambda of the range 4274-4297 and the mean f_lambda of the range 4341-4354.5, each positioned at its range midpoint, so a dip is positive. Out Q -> 1.8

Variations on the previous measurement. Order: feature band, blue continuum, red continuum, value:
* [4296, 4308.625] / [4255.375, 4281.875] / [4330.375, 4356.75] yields 3.2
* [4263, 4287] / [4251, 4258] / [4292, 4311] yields -0.5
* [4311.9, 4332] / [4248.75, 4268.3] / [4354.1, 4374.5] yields 0.2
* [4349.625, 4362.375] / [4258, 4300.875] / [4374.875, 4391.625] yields -0.5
